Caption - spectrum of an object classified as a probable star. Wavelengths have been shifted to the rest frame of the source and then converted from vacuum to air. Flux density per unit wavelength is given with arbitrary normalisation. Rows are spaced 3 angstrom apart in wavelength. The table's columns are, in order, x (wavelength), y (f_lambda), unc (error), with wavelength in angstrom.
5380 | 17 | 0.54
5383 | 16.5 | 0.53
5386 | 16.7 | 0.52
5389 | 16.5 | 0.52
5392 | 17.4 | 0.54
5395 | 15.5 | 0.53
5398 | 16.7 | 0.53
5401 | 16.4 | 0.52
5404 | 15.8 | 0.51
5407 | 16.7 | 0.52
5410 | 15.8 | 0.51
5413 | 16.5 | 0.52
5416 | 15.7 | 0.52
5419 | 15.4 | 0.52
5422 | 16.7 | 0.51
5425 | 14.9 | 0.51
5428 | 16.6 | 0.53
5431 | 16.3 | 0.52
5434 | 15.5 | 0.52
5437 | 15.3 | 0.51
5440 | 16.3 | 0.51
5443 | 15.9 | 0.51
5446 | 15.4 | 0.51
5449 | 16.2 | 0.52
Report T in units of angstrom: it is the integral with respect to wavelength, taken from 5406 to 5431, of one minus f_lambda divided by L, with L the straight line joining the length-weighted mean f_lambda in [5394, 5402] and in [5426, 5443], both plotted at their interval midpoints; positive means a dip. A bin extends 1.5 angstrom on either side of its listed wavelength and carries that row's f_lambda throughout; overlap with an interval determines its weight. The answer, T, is 0.1 angstrom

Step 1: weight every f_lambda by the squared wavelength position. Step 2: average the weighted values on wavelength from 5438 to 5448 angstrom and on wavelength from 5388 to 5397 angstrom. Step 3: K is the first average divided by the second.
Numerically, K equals 1.0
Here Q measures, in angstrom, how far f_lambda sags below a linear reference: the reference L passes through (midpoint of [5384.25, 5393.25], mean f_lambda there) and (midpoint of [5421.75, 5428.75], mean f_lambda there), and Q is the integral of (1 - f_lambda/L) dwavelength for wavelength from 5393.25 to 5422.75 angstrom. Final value 0.4 angstrom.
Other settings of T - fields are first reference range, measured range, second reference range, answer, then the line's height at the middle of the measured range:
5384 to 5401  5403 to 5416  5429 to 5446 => 0.1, 16.3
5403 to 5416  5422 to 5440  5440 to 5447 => 0.1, 15.9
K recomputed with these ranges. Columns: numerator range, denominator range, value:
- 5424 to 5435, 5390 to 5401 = 0.97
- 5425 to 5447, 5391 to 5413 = 0.98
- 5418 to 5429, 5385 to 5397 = 0.97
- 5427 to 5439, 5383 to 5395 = 0.97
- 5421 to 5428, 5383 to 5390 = 0.97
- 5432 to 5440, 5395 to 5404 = 0.97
